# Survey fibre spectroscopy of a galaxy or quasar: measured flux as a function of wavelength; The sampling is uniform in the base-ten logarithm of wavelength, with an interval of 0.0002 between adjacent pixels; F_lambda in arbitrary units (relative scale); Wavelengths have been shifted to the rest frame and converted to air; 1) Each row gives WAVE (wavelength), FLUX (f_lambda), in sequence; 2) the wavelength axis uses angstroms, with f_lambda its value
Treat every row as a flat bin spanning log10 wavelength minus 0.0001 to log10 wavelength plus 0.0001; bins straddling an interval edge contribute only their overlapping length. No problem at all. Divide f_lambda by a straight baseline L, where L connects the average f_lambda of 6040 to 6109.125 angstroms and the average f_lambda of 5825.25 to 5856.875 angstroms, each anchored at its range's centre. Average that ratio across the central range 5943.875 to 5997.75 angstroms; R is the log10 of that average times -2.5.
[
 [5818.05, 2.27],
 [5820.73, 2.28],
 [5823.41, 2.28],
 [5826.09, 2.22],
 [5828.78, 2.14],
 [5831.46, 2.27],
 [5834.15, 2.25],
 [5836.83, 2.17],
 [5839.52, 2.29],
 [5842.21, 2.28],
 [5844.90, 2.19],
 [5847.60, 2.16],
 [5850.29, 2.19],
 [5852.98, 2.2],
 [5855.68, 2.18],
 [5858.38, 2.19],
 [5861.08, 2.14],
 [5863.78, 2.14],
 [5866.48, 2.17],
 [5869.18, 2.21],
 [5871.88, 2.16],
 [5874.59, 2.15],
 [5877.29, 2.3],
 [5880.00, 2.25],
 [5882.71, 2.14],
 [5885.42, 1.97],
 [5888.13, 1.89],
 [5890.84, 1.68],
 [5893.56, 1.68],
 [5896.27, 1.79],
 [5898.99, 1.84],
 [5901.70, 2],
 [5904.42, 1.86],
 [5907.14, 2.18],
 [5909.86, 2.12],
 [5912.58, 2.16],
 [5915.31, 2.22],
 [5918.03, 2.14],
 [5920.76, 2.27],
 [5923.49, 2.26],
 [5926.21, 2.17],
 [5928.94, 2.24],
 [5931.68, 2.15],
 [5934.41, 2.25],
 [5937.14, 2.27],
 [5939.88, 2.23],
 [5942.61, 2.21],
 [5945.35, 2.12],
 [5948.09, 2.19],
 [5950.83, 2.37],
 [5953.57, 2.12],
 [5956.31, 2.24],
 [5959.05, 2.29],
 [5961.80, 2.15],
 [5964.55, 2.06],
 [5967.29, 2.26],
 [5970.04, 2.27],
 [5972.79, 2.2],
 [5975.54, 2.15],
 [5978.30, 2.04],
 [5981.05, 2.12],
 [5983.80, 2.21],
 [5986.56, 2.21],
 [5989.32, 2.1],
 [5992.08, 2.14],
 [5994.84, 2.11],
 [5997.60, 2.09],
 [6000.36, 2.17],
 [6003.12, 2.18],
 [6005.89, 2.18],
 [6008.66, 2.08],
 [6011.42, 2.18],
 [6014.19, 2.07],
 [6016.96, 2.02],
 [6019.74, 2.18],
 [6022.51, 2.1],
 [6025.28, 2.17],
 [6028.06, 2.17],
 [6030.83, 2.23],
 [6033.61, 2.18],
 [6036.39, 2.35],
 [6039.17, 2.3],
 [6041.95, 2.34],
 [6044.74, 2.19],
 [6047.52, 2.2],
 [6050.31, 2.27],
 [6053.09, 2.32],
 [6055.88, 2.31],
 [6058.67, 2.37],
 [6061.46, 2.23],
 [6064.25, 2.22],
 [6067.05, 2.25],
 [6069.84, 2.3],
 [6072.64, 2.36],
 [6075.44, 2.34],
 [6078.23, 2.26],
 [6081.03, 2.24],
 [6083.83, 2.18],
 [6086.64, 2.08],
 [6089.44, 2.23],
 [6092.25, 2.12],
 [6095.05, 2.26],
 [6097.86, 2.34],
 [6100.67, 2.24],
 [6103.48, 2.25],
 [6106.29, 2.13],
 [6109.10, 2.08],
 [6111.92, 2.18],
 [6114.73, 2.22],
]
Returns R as 0.03 mag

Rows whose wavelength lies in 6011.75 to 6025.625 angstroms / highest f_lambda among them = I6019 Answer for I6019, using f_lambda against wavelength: 2.18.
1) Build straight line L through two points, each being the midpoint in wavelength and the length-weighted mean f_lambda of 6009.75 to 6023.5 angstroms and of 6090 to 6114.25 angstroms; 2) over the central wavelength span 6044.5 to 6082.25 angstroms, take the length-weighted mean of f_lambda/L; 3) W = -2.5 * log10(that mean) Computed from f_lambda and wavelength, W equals -0.06 mag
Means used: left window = 2.11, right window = 2.2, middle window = 2.28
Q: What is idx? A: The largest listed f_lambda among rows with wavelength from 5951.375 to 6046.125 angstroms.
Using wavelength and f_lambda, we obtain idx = 2.35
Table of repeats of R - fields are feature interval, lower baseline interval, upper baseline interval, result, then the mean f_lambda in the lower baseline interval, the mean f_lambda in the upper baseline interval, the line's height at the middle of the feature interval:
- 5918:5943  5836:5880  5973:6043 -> -0.02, 2.2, 2.16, 2.18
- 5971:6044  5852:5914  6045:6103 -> 0.01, 2.06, 2.25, 2.19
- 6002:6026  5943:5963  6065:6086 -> 0.06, 2.21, 2.27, 2.24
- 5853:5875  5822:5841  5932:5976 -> 0.03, 2.23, 2.21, 2.23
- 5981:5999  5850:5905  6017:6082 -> 0.02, 2.05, 2.25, 2.18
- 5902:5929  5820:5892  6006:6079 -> 0.02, 2.17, 2.23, 2.19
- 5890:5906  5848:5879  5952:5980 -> 0.20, 2.18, 2.18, 2.18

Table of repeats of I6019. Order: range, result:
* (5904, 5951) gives 2.37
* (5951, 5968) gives 2.29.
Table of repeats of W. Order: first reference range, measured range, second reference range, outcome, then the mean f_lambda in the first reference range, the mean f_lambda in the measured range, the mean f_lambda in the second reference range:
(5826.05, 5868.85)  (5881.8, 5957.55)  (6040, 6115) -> 0.06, 2.2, 2.1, 2.24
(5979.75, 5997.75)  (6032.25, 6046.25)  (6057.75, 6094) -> -0.03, 2.14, 2.27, 2.24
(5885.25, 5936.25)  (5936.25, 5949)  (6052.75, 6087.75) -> -0.05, 2.05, 2.2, 2.27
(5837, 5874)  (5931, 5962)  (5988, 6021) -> -0.03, 2.19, 2.22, 2.12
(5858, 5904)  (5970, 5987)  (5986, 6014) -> -0.02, 2.03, 2.16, 2.14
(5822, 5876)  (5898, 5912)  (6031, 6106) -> 0.10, 2.2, 2.01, 2.26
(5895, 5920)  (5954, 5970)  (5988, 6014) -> -0.05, 2.04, 2.2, 2.13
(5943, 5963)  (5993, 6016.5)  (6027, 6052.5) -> 0.05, 2.21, 2.13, 2.25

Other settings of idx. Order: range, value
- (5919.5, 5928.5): 2.27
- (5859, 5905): 2.3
